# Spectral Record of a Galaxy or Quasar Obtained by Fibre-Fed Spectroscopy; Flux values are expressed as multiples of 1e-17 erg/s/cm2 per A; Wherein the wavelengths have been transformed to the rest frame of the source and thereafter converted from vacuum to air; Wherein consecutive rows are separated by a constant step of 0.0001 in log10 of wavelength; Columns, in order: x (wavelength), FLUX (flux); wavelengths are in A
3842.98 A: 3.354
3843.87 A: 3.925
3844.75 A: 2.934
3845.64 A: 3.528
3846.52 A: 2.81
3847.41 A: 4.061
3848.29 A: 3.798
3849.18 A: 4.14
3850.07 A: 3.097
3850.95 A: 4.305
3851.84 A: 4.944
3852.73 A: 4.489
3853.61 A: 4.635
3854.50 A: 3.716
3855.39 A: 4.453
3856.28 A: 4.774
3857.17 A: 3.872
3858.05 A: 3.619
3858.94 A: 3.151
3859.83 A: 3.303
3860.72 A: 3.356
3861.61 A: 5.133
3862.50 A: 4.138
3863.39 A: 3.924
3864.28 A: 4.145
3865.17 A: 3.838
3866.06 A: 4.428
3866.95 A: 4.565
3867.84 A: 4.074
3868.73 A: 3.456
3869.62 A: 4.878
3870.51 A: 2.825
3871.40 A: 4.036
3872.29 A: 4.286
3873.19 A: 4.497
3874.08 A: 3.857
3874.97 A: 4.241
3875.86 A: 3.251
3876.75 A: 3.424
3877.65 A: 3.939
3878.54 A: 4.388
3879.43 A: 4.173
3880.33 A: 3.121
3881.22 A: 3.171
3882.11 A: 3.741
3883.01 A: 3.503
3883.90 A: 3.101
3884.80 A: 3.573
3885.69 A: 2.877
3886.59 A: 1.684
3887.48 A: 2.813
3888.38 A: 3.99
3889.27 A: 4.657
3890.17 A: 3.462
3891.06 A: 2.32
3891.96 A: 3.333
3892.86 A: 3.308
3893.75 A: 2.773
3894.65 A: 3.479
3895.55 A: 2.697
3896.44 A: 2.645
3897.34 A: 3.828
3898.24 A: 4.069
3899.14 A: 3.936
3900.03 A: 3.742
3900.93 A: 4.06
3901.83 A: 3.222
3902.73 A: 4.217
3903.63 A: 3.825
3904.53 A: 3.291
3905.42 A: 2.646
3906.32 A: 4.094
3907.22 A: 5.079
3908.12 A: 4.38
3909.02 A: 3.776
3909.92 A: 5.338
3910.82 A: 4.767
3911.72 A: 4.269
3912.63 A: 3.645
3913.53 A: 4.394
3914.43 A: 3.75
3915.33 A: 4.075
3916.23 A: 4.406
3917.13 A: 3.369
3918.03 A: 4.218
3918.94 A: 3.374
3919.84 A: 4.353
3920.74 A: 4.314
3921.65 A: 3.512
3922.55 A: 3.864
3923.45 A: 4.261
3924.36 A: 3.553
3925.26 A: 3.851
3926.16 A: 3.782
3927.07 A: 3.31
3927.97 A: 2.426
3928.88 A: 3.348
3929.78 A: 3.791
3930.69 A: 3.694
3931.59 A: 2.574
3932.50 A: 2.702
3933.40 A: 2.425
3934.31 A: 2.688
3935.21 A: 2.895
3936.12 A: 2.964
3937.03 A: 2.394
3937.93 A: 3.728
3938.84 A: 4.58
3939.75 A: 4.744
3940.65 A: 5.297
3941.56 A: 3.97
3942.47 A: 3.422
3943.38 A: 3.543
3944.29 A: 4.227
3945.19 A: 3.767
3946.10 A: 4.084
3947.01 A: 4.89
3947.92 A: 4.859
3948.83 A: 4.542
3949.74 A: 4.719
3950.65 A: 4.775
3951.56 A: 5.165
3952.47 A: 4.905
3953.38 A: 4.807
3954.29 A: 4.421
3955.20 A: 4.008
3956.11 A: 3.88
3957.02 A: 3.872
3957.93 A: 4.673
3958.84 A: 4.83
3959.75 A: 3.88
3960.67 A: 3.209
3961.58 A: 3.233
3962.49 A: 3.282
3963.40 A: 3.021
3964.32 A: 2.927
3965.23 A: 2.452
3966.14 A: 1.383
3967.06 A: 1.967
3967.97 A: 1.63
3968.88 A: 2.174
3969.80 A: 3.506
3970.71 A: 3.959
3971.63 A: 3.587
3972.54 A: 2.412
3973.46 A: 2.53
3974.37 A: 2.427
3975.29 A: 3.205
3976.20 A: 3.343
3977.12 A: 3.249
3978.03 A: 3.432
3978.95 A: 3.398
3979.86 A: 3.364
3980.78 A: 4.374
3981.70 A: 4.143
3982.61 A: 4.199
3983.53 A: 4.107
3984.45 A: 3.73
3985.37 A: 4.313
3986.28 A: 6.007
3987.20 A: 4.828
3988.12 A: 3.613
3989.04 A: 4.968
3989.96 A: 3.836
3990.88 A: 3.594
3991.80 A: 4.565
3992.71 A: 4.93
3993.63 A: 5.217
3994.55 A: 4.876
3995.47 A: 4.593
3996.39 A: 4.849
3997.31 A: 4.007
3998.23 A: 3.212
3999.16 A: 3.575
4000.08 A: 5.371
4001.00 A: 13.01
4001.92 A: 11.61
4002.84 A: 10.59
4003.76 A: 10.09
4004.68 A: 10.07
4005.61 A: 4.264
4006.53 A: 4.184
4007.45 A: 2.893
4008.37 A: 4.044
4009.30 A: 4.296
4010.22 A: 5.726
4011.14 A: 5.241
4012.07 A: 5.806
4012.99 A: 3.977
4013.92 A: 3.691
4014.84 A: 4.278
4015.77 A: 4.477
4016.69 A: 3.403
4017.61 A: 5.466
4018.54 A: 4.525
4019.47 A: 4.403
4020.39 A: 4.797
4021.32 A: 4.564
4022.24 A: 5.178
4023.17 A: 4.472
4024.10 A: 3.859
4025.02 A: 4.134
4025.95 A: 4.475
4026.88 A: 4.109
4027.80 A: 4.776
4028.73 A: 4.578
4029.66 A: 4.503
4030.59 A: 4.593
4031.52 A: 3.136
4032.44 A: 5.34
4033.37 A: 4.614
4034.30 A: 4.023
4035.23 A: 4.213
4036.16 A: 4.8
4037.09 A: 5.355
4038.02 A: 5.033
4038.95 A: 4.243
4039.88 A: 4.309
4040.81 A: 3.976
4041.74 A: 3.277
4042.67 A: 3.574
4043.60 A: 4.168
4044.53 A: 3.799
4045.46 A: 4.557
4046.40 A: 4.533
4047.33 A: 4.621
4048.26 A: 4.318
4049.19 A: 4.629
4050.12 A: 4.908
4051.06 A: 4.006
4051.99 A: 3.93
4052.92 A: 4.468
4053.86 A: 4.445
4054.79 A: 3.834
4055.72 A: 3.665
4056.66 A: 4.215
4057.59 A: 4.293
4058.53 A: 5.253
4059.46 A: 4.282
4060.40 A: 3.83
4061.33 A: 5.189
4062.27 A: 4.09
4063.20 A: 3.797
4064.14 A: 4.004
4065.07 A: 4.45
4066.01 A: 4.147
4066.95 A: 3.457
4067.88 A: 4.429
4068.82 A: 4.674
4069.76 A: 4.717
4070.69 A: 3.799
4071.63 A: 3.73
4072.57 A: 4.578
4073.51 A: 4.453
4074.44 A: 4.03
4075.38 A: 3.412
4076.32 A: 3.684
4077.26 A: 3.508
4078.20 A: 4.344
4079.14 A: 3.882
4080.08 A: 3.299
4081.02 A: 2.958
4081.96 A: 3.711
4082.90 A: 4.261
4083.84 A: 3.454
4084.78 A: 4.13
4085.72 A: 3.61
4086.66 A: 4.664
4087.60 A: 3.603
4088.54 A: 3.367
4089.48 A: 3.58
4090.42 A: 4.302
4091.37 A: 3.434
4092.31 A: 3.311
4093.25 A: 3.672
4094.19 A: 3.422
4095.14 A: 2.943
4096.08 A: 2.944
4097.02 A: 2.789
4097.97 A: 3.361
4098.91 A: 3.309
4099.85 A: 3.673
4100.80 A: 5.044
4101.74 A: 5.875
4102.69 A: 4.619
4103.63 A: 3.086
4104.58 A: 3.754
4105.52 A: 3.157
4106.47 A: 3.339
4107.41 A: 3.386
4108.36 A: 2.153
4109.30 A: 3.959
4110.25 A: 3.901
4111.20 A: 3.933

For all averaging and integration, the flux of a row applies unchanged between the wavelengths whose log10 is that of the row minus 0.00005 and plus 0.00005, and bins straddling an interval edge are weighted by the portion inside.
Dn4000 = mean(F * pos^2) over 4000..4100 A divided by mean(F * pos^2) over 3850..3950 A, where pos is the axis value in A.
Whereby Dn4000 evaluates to 1.27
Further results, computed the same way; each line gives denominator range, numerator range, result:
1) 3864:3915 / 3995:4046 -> 1.42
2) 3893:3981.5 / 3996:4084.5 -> 1.32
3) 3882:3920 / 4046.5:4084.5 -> 1.22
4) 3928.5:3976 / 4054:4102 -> 1.17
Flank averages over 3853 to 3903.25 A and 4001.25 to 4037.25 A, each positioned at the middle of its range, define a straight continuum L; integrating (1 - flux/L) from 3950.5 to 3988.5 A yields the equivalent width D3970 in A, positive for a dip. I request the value 8.31 A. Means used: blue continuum 3.71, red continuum 5.13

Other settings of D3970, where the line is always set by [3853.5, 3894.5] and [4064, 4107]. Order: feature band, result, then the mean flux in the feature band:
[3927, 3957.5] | -1.0 A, 3.87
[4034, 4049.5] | -2.1 A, 4.32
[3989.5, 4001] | -2.9 A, 4.73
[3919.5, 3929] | 0.1 A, 3.69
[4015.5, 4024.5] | -1.7 A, 4.52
